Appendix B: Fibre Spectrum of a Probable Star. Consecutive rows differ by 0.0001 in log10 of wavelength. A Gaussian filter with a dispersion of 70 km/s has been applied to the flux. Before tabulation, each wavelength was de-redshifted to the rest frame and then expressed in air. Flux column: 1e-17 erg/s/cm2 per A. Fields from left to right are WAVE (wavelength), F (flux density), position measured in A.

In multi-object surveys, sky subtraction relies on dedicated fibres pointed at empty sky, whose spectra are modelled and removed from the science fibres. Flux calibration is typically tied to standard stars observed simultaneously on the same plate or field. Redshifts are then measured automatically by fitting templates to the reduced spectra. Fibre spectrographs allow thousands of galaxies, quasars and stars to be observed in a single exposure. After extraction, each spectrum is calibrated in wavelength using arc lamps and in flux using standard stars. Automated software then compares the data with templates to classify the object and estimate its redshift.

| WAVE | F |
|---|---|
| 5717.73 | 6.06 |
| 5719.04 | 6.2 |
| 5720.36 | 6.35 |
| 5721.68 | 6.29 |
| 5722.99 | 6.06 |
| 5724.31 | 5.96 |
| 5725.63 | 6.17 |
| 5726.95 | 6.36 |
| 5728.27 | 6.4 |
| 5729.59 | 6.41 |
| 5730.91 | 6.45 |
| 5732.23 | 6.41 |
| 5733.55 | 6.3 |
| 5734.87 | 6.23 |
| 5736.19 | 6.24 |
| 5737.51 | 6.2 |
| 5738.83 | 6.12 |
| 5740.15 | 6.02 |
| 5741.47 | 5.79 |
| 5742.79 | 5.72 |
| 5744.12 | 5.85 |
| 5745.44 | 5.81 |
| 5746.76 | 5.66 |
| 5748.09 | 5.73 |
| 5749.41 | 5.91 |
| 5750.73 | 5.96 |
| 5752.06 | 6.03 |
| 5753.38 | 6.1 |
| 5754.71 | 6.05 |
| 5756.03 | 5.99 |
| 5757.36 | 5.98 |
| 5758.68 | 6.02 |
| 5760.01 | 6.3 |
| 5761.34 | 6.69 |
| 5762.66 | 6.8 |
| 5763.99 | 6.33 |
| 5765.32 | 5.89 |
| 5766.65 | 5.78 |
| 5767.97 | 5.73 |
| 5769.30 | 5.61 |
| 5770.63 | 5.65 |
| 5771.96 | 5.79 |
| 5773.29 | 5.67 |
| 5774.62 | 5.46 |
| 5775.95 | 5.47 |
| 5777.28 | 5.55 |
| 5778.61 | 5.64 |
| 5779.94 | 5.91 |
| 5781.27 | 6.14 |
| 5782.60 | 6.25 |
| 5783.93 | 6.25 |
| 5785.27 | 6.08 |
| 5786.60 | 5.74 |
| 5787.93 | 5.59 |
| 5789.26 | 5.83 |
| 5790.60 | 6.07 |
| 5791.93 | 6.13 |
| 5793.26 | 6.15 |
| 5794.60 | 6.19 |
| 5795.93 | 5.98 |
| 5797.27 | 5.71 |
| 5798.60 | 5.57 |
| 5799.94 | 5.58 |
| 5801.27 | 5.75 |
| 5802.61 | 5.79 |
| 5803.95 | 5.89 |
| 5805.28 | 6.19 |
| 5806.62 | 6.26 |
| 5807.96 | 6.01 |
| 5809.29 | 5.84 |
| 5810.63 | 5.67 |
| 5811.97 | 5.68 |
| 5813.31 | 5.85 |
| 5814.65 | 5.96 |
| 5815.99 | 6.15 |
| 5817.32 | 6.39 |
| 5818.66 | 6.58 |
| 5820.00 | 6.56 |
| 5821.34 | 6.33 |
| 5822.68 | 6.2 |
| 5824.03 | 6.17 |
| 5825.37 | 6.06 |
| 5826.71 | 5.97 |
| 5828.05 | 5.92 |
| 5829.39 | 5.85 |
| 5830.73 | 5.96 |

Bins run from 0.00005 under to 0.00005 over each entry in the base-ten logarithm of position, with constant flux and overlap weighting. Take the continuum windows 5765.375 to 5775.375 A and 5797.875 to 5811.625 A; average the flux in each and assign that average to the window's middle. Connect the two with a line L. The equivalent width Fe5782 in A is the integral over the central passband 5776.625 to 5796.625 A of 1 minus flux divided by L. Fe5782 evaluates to -0.7 A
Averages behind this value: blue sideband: 5.68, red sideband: 5.85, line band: 5.97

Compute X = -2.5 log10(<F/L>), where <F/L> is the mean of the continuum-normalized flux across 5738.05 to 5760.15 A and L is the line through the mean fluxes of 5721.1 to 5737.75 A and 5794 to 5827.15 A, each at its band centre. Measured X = 0.048 mag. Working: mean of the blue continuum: 6.27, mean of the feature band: 5.94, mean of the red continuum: 6.01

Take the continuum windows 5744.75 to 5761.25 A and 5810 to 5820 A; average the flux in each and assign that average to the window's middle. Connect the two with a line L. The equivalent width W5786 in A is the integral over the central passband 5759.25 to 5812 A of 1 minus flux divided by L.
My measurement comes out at 1.0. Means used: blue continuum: 5.99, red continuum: 6.08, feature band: 5.92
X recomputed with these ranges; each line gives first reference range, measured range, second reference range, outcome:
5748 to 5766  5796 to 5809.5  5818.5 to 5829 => 0.06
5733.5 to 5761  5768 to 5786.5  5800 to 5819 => 0.04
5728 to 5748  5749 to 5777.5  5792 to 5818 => 0.01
